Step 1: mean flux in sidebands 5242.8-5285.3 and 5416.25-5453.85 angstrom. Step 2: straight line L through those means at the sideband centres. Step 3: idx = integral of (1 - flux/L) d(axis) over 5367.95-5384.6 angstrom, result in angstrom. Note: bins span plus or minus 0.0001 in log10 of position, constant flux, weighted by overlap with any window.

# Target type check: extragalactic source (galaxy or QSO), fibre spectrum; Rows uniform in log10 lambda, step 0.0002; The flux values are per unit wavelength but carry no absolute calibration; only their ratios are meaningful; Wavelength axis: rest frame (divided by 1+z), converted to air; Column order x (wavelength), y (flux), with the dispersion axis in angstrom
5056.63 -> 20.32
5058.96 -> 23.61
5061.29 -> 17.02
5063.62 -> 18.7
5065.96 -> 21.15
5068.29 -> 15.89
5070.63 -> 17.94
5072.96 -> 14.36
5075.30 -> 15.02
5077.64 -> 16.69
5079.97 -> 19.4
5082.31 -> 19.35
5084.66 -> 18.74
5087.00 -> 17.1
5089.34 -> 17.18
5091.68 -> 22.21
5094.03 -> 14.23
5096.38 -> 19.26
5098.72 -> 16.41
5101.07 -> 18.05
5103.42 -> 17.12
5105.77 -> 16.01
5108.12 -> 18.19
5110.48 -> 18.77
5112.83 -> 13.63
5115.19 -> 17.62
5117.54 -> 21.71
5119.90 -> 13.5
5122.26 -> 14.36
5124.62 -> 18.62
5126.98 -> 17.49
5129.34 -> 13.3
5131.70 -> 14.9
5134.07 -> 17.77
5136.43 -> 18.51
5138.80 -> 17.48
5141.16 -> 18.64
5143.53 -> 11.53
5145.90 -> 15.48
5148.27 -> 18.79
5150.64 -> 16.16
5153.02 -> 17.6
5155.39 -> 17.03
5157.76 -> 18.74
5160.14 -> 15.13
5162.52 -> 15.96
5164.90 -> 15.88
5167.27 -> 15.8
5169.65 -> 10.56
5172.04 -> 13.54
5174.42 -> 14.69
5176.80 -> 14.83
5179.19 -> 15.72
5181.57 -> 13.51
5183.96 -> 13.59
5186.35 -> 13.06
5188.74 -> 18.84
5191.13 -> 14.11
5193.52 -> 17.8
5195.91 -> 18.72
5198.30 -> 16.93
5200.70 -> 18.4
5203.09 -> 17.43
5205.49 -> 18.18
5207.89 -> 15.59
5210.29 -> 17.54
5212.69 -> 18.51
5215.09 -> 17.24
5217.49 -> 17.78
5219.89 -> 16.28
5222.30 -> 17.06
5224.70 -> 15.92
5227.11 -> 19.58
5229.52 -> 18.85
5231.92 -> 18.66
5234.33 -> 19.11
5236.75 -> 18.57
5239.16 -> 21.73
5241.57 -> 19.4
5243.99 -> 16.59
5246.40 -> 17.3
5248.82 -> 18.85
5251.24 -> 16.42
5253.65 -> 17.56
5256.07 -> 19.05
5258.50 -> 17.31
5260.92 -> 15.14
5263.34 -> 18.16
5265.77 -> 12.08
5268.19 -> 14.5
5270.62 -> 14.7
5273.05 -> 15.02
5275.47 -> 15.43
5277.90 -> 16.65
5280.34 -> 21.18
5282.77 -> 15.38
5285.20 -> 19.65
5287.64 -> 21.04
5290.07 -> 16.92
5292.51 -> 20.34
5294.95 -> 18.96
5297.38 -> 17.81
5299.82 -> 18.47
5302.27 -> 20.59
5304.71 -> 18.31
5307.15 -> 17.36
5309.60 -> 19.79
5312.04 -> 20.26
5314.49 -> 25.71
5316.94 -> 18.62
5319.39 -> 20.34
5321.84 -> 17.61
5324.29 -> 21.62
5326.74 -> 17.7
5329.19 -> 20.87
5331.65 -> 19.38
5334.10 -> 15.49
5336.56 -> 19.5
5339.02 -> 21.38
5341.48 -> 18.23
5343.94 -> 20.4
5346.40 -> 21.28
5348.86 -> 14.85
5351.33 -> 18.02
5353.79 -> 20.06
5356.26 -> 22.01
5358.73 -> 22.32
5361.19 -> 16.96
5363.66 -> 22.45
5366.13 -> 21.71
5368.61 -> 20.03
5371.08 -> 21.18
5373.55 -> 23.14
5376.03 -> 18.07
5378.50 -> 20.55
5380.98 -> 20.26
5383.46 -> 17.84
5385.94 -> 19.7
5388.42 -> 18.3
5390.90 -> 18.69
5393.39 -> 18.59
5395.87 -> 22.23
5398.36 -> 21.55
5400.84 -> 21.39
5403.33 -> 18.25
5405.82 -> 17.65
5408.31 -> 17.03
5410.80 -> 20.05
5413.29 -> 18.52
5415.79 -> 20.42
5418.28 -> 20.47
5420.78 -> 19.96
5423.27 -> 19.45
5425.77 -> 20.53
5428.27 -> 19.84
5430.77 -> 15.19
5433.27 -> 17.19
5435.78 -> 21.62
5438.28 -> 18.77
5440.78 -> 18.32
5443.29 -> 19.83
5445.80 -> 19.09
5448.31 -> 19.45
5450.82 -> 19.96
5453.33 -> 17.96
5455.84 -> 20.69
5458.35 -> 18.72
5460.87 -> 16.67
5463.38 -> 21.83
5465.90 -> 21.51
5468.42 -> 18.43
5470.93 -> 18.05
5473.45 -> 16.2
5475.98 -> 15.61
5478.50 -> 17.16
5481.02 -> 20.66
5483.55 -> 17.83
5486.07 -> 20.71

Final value -1.7 angstrom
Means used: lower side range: 16.6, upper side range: 19.2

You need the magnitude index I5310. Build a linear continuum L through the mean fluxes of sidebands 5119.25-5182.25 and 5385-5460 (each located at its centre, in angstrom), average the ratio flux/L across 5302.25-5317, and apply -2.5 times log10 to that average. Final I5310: -0.13 mag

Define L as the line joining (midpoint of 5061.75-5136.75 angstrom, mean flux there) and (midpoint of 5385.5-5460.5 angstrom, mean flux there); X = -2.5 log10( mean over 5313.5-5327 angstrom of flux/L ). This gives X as -0.10 mag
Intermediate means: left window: 17.3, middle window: 20.4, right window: 19.3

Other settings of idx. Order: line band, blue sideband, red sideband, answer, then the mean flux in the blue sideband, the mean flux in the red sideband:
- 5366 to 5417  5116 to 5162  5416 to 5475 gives -2.8 angstrom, 16.7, 19.1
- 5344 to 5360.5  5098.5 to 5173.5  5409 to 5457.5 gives -1.1 angstrom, 16.4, 19.3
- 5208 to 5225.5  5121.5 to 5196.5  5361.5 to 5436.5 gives -0.4 angstrom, 15.9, 19.7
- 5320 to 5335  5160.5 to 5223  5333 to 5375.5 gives 0.3 angstrom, 16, 19.9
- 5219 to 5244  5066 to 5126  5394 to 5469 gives -0.4 angstrom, 17.3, 19.4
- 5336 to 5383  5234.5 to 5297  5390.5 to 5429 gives -2.9 angstrom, 17.5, 19.7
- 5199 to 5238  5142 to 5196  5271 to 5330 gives -2.4 angstrom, 15.5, 18.9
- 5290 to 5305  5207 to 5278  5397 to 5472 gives -0.9 angstrom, 17.2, 19.3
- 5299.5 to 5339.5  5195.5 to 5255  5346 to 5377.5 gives -0.3 angstrom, 17.9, 20.1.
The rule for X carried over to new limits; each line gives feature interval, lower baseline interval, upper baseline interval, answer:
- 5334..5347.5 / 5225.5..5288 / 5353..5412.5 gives -0.028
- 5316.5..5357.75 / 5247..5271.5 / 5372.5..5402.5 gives -0.041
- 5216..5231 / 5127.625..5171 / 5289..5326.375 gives 0.004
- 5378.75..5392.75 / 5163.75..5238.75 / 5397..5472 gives -0.018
